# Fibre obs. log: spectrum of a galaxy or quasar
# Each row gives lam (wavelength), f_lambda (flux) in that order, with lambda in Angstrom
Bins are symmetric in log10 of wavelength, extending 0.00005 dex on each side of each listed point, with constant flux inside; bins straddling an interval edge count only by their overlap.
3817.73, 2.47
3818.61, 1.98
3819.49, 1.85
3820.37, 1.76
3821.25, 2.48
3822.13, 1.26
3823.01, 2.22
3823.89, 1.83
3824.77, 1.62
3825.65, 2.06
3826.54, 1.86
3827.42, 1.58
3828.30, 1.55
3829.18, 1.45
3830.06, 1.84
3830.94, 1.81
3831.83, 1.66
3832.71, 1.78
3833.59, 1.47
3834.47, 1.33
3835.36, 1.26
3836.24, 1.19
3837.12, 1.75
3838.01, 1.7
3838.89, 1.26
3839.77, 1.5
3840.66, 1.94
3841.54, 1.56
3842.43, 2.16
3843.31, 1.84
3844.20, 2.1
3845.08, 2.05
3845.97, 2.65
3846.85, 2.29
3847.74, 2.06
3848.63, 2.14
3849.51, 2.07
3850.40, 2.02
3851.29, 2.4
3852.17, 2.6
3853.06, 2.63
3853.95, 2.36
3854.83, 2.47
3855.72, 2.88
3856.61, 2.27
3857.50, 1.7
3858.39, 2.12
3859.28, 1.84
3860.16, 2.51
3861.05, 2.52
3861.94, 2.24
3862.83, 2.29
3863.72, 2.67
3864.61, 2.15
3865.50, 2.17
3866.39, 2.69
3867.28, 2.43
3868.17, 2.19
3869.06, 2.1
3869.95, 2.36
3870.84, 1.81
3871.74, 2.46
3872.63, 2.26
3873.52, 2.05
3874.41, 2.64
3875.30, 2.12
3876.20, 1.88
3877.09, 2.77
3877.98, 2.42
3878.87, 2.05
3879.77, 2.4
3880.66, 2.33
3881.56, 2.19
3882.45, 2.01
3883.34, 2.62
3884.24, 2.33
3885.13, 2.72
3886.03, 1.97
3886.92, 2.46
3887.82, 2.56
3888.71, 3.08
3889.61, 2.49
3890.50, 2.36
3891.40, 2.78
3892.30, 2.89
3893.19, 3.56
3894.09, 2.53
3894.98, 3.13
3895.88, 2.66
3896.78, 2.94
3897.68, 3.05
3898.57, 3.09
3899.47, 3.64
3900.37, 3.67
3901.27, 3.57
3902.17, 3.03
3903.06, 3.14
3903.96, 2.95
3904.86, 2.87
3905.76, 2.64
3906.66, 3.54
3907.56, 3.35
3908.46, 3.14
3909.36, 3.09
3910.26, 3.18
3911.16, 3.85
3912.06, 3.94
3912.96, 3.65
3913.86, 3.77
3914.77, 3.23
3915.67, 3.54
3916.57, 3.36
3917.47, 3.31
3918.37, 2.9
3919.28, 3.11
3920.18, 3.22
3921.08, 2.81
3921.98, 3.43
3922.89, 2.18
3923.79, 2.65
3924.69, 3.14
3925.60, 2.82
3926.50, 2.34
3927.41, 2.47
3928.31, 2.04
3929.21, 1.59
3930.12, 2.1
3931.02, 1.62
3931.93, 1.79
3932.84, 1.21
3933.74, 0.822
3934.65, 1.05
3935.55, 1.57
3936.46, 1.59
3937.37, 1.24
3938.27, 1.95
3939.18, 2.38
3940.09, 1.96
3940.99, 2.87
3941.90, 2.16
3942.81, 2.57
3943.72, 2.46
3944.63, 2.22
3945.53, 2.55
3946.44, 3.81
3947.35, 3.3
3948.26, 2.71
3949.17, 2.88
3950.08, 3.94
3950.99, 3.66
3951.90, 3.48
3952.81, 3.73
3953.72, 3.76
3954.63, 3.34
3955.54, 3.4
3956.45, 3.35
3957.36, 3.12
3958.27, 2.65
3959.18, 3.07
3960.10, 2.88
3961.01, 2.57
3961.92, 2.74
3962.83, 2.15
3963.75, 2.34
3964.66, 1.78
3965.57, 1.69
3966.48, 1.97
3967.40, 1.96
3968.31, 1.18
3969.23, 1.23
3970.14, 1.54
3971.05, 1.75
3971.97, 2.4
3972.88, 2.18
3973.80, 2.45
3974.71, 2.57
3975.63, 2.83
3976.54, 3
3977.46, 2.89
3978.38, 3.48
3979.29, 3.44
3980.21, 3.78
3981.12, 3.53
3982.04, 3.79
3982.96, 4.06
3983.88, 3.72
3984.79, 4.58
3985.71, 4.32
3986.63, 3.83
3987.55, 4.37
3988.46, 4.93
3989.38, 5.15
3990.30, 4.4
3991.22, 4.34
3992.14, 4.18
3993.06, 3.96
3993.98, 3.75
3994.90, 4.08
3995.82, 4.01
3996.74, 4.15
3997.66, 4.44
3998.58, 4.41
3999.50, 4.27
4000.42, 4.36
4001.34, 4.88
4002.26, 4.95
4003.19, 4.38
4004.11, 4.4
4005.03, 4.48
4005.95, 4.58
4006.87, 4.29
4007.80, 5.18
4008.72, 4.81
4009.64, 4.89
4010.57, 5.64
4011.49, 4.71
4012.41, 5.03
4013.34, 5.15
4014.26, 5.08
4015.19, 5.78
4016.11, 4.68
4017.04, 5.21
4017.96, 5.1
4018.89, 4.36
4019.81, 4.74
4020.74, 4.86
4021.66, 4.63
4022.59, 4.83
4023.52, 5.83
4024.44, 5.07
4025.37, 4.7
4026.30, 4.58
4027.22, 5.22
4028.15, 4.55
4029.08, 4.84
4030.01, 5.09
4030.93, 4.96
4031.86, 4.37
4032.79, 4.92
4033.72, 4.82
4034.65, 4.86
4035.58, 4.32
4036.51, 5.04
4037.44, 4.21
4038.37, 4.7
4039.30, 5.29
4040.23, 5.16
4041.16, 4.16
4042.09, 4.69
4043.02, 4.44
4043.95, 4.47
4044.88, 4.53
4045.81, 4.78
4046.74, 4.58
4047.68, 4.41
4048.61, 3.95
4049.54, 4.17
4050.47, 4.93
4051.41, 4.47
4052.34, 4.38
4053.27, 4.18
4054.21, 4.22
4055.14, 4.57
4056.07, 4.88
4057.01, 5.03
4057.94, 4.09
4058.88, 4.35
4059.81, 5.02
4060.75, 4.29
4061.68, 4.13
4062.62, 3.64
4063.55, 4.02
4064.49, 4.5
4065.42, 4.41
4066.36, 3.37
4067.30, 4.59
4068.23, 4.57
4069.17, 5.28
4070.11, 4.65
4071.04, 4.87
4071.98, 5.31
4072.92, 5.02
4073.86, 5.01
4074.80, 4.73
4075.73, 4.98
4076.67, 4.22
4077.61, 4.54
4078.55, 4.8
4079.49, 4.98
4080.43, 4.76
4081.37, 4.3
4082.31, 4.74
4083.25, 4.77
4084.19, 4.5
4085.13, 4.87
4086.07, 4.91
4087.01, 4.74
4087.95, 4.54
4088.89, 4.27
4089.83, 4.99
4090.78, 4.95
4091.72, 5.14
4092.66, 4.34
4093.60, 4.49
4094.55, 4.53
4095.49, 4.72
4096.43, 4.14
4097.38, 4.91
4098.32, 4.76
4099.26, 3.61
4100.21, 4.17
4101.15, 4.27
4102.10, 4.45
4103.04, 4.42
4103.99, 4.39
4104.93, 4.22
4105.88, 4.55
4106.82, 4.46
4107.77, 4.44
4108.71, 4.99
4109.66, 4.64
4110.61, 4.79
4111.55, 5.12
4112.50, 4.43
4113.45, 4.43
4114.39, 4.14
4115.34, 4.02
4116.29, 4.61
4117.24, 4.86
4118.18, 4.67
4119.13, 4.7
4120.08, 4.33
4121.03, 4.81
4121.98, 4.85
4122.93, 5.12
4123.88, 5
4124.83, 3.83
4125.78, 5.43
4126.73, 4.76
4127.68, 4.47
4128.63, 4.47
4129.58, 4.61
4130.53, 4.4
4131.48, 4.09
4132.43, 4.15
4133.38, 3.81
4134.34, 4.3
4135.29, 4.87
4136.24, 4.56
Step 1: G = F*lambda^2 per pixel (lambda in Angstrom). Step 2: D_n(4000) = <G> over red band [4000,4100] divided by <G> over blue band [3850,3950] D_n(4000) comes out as 1.95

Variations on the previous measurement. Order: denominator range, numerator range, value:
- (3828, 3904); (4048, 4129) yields 2.21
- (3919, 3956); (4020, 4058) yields 1.94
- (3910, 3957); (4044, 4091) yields 1.79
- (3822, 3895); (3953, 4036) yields 1.96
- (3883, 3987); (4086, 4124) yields 1.78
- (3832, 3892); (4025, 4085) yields 2.32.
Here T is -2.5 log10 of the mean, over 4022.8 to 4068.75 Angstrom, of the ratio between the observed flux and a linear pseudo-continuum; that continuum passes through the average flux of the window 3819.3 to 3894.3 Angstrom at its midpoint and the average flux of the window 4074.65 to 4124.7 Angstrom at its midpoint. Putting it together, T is -0.14 mag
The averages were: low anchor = 2.15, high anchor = 4.6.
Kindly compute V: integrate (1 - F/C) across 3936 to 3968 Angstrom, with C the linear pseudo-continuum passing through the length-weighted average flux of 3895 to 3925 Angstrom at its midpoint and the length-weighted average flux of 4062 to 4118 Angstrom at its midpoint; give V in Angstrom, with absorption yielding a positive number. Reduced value 7.6 Angstrom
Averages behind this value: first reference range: 3.2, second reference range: 4.57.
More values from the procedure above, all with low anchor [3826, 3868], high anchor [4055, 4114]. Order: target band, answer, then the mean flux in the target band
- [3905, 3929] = -2.8 Angstrom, 3.09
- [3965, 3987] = 3.8 Angstrom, 2.83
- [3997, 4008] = -2.5 Angstrom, 4.53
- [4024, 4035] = -2.3 Angstrom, 4.83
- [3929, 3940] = 5.1 Angstrom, 1.59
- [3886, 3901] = -2.3 Angstrom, 2.91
